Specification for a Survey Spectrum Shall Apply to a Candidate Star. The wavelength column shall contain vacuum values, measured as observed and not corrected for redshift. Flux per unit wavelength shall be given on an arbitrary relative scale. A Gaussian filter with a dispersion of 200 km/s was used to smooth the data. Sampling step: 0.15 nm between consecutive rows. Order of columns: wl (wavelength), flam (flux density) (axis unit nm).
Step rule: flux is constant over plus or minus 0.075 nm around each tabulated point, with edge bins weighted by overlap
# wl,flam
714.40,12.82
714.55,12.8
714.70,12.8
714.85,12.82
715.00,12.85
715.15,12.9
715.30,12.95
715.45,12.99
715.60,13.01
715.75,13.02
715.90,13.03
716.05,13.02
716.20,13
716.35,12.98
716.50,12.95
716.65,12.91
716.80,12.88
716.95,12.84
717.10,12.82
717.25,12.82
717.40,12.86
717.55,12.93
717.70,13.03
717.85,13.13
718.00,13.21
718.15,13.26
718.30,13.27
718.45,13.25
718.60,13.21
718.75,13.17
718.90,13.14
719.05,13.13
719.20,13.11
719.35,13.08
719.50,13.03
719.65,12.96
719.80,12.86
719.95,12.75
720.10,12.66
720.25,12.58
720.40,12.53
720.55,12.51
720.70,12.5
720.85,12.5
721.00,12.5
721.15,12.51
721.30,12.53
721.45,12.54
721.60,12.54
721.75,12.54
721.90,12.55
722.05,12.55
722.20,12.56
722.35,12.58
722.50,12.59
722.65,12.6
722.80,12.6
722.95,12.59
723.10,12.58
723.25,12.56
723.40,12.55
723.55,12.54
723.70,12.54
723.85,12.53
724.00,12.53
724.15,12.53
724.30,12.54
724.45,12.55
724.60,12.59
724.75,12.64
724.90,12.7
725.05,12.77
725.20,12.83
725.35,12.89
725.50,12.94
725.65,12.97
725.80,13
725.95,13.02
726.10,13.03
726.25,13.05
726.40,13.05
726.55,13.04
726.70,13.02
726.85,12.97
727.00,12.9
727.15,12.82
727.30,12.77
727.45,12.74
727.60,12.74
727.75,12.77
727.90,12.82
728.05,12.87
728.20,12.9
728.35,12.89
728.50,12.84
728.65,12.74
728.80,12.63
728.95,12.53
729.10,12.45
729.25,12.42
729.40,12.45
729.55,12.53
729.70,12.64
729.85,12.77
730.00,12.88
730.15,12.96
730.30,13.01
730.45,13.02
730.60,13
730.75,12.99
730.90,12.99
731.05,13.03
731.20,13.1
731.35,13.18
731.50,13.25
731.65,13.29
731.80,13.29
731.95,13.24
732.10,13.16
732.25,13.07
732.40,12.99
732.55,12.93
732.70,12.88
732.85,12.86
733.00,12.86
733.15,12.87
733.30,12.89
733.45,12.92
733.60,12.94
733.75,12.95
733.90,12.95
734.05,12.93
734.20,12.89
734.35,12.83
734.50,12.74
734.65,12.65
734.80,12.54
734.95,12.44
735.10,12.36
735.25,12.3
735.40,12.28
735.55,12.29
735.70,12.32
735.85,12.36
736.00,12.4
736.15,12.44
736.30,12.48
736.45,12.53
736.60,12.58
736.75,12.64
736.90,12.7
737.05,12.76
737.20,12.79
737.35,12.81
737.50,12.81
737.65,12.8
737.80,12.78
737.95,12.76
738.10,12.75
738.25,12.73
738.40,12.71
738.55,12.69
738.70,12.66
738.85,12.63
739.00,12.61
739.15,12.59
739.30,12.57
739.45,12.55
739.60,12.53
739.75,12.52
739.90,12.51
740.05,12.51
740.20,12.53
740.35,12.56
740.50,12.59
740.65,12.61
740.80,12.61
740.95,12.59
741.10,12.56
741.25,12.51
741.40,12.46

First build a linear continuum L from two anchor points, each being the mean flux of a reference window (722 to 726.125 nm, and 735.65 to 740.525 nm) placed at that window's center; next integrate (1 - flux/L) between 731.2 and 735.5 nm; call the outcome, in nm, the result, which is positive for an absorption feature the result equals -0.08 nm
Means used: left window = 12.7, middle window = 12.9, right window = 12.6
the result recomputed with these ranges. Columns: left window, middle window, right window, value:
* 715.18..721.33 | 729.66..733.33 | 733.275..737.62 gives -0.089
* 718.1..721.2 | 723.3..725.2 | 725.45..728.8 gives 0.044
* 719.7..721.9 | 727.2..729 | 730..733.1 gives 0.017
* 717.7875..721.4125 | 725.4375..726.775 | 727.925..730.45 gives -0.024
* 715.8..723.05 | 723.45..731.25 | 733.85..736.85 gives -0.067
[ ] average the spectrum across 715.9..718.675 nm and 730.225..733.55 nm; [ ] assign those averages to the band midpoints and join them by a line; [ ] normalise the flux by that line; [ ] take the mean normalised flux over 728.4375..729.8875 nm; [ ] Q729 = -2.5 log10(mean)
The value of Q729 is 0.04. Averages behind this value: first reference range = 13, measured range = 12.6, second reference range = 13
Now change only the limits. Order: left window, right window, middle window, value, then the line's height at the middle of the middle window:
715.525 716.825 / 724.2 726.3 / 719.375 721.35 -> 0.02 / 12.9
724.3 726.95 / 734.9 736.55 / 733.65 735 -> -0.03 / 12.5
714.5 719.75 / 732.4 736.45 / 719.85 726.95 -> 0.02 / 12.9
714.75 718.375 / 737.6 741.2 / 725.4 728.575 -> -0.01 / 12.8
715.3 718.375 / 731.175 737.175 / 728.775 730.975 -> 0.01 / 12.8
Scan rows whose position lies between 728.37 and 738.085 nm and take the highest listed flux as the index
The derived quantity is 13.29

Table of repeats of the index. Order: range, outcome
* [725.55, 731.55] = 13.25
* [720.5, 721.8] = 12.54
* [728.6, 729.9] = 12.77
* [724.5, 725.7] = 12.97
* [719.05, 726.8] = 13.11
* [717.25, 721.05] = 13.27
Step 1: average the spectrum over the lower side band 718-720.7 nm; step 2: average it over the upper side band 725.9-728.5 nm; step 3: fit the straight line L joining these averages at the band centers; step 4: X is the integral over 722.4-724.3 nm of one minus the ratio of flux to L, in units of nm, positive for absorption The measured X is 0.05 nm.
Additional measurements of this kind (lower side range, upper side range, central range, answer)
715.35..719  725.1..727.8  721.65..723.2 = 0.047 nm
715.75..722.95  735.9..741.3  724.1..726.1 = -0.002 nm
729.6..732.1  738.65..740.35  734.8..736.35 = 0.049 nm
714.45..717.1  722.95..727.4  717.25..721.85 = 0.001 nm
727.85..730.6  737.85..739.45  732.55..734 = -0.022 nm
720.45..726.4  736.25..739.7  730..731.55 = -0.047 nm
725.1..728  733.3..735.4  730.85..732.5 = -0.046 nm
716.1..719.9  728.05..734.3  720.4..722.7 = 0.081 nm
